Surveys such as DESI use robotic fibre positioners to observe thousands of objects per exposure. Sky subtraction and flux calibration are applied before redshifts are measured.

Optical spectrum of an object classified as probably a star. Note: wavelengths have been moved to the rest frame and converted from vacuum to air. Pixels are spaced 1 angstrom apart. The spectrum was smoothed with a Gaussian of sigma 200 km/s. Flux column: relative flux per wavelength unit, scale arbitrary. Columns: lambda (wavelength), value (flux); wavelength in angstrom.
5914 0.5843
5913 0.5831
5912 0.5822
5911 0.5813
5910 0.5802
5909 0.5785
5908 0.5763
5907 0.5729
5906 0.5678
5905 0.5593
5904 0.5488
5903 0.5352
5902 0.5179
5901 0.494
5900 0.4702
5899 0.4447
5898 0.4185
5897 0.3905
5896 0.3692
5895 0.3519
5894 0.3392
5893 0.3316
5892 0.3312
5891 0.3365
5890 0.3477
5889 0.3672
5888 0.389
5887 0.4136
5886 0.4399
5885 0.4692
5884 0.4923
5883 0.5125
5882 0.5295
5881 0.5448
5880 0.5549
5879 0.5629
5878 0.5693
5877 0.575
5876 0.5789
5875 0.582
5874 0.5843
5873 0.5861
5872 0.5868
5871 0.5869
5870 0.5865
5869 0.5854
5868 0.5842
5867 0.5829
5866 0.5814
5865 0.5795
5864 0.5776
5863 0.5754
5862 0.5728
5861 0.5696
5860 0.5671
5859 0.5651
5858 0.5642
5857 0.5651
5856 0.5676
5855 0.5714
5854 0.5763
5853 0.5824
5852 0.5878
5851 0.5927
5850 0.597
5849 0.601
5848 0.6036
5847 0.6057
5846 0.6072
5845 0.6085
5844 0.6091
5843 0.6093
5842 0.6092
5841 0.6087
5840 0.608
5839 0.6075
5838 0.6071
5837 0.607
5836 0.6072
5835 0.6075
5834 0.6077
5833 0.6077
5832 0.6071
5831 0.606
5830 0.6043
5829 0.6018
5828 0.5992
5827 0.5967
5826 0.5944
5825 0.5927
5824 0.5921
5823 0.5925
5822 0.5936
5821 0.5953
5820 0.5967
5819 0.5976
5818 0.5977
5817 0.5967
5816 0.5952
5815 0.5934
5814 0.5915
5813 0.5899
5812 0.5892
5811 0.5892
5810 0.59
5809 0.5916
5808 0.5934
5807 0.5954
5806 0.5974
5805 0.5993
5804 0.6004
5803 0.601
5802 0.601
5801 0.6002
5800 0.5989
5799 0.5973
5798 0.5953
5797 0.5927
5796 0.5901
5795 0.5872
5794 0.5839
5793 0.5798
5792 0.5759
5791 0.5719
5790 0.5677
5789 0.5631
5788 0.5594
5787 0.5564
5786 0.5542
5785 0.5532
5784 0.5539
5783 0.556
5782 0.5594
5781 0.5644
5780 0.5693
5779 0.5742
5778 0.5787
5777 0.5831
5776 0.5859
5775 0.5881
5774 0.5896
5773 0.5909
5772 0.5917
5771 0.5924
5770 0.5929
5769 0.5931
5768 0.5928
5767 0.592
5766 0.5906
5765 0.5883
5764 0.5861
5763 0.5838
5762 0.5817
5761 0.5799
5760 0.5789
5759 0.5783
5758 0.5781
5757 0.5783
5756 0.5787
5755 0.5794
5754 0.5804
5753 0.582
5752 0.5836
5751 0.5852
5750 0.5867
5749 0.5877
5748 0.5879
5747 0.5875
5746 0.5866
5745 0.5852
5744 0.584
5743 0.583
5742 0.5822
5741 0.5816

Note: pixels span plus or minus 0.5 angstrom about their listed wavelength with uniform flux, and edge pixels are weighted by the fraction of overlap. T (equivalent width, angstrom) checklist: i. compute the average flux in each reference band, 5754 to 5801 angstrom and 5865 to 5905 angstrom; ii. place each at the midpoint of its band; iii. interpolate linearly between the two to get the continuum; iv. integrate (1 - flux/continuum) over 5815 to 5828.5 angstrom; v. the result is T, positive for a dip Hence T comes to -1.3 angstrom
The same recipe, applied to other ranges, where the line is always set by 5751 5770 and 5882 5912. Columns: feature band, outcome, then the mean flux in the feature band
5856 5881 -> -4.5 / 0.575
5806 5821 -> -1.6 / 0.594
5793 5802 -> -0.7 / 0.593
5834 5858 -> -4.2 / 0.597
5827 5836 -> -1.4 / 0.605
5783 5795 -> -0.2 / 0.566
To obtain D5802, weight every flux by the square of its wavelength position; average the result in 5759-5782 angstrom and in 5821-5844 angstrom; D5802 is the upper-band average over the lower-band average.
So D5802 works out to 1.1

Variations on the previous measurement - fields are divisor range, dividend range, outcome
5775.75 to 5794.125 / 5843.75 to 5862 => 1.06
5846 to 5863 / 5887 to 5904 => 0.71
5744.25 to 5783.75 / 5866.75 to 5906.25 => 0.88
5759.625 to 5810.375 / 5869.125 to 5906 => 0.86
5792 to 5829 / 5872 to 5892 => 0.85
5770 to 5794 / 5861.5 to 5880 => 1.04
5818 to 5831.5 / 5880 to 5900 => 0.71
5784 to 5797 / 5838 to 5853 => 1.08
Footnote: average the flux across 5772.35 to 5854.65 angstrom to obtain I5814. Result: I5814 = 0.591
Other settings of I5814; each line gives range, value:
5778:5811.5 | 0.581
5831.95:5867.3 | 0.592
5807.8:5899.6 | 0.553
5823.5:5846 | 0.605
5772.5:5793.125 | 0.57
